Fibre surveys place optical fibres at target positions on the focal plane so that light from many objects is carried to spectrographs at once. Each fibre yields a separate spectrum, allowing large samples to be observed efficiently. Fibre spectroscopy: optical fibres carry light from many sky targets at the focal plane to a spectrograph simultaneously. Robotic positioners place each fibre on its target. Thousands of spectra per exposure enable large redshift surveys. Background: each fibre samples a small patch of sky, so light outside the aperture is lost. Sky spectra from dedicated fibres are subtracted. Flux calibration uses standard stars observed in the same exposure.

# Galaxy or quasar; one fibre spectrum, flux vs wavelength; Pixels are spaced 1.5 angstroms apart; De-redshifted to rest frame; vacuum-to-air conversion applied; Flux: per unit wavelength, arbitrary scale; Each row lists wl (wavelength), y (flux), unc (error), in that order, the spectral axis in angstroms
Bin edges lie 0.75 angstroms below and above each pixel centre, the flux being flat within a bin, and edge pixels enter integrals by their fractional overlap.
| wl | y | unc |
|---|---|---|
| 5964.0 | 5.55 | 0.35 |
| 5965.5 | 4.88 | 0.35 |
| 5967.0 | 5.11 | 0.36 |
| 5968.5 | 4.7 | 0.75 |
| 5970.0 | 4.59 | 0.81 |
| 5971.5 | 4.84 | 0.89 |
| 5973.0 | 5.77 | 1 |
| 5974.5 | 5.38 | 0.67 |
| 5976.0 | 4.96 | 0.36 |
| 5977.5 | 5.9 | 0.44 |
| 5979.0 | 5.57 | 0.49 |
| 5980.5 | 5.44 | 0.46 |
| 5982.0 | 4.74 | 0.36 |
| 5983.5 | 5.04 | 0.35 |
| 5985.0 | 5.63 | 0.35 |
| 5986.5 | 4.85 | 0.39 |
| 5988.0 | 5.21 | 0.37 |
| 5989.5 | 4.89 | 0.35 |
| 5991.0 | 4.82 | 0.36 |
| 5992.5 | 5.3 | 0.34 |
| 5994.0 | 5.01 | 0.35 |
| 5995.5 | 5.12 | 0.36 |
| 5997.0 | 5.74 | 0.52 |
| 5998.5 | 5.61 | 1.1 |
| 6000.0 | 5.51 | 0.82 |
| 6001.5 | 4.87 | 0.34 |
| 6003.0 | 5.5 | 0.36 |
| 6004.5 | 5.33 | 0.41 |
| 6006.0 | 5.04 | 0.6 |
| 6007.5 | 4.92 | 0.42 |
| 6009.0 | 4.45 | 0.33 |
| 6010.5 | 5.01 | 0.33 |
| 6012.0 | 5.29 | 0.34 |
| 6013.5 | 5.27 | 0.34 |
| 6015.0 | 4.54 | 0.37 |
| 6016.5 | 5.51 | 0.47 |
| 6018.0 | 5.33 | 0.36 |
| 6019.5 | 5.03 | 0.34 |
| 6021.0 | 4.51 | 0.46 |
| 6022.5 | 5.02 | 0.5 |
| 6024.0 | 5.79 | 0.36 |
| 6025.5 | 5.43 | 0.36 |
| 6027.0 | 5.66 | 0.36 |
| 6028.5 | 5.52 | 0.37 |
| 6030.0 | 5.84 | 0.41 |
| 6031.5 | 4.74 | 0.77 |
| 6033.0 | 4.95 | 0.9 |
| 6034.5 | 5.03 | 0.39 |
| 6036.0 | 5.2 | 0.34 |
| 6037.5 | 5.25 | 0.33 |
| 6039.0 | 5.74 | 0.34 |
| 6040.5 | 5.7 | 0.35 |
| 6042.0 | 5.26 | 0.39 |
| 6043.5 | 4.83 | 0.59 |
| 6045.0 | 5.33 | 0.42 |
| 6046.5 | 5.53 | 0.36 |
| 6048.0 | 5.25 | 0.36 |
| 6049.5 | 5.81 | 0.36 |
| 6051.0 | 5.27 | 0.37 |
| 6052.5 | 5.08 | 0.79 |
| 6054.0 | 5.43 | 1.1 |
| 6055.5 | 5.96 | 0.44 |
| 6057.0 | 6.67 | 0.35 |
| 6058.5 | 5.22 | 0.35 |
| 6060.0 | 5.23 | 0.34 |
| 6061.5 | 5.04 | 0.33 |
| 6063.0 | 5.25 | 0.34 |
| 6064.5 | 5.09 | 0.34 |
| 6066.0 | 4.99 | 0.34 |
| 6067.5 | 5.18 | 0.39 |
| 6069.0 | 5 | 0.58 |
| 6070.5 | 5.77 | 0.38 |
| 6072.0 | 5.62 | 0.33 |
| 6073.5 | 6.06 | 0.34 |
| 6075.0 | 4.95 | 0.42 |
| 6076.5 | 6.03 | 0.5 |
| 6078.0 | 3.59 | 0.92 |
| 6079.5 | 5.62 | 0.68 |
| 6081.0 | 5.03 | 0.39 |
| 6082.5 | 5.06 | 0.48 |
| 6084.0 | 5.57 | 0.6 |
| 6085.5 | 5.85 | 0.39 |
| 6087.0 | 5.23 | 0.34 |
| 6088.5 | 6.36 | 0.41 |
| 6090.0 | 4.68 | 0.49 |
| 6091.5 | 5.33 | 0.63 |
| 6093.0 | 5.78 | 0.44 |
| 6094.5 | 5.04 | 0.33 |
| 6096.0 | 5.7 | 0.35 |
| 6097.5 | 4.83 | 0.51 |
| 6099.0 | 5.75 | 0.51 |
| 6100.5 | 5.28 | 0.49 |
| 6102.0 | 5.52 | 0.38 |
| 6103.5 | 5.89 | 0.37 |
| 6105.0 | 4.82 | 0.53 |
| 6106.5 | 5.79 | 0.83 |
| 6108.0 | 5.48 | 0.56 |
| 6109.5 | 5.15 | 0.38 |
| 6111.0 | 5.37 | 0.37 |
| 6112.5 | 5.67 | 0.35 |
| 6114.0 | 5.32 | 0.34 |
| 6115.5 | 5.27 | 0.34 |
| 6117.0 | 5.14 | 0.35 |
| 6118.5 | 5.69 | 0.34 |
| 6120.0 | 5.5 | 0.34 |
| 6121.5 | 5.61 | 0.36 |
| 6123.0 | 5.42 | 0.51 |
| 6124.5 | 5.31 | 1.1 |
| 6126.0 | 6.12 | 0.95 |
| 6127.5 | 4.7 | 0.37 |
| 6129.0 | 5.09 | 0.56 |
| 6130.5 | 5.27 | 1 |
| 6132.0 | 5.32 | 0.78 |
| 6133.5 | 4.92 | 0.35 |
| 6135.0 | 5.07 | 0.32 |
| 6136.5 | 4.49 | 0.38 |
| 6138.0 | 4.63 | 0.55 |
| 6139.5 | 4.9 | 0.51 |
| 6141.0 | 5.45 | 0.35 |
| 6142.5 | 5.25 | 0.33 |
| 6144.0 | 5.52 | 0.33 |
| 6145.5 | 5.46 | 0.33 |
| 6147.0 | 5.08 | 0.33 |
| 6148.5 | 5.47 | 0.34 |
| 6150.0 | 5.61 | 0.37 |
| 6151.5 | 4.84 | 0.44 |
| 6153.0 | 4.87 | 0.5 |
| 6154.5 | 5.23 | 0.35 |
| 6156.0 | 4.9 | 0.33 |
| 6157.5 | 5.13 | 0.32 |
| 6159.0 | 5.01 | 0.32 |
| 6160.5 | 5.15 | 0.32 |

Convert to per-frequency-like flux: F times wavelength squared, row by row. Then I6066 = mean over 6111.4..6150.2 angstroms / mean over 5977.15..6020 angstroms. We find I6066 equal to 1.06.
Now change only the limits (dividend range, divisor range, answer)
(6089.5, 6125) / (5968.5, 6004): 1.08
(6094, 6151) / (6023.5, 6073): 1.01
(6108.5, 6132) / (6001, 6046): 1.07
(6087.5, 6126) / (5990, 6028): 1.08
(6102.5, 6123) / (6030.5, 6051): 1.05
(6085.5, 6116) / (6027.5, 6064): 1.03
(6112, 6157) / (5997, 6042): 1.04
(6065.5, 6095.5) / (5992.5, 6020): 1.06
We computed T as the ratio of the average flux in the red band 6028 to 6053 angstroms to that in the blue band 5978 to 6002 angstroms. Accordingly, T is 1.0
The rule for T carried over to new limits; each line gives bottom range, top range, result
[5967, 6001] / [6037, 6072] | 1.04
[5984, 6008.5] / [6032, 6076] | 1.03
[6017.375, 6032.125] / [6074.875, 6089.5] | 1.01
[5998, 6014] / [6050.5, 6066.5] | 1.05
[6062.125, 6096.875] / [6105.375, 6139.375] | 0.99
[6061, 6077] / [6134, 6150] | 0.96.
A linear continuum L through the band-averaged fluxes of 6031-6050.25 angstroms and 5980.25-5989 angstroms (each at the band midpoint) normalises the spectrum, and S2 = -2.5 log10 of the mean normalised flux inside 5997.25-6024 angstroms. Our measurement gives 0.01 mag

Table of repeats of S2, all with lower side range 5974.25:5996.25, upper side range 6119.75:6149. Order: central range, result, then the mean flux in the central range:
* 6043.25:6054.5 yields -0.028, 5.34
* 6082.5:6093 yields -0.057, 5.49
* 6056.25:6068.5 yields -0.025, 5.33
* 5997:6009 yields -0.009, 5.23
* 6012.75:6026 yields 0.009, 5.15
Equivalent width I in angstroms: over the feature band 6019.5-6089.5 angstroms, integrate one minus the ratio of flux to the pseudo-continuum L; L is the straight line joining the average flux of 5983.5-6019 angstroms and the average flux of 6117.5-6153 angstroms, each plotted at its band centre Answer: -2.2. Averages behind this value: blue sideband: 5.16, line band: 5.35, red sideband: 5.24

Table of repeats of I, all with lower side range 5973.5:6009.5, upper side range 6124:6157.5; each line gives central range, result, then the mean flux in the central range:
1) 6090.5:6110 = -0.88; 5.41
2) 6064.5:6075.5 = -0.37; 5.36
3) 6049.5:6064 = -0.80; 5.47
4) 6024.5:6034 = -0.30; 5.36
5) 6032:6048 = -0.24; 5.27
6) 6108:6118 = -0.34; 5.34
